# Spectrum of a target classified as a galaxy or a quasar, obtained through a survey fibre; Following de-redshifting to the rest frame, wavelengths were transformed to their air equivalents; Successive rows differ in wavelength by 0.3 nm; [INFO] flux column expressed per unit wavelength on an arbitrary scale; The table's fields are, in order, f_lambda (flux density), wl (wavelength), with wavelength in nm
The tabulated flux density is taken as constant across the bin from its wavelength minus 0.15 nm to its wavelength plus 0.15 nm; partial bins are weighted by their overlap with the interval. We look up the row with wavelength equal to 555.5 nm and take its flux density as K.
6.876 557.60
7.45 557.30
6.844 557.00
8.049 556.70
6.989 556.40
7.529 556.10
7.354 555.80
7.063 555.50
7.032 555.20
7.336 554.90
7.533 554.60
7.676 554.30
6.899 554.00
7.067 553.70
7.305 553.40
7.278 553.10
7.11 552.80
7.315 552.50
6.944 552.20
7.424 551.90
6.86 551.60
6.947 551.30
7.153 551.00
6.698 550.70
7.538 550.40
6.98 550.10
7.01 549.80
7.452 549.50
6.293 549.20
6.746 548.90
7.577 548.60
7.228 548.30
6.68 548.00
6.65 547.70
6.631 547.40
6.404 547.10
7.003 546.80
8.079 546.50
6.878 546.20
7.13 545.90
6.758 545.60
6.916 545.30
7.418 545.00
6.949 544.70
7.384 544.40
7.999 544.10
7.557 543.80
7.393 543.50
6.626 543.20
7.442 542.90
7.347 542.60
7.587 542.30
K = 7.063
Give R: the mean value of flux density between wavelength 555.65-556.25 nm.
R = 7.44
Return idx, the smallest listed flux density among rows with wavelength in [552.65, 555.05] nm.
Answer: 6.899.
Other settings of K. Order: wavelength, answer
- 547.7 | 6.65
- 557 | 6.844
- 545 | 7.418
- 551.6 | 6.86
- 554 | 6.899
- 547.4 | 6.631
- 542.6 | 7.347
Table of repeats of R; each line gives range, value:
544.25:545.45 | 7.17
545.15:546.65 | 7.15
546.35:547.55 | 7.03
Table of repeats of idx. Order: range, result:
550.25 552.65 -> 6.698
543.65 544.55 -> 7.384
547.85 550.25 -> 6.293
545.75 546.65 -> 6.878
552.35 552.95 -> 7.11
